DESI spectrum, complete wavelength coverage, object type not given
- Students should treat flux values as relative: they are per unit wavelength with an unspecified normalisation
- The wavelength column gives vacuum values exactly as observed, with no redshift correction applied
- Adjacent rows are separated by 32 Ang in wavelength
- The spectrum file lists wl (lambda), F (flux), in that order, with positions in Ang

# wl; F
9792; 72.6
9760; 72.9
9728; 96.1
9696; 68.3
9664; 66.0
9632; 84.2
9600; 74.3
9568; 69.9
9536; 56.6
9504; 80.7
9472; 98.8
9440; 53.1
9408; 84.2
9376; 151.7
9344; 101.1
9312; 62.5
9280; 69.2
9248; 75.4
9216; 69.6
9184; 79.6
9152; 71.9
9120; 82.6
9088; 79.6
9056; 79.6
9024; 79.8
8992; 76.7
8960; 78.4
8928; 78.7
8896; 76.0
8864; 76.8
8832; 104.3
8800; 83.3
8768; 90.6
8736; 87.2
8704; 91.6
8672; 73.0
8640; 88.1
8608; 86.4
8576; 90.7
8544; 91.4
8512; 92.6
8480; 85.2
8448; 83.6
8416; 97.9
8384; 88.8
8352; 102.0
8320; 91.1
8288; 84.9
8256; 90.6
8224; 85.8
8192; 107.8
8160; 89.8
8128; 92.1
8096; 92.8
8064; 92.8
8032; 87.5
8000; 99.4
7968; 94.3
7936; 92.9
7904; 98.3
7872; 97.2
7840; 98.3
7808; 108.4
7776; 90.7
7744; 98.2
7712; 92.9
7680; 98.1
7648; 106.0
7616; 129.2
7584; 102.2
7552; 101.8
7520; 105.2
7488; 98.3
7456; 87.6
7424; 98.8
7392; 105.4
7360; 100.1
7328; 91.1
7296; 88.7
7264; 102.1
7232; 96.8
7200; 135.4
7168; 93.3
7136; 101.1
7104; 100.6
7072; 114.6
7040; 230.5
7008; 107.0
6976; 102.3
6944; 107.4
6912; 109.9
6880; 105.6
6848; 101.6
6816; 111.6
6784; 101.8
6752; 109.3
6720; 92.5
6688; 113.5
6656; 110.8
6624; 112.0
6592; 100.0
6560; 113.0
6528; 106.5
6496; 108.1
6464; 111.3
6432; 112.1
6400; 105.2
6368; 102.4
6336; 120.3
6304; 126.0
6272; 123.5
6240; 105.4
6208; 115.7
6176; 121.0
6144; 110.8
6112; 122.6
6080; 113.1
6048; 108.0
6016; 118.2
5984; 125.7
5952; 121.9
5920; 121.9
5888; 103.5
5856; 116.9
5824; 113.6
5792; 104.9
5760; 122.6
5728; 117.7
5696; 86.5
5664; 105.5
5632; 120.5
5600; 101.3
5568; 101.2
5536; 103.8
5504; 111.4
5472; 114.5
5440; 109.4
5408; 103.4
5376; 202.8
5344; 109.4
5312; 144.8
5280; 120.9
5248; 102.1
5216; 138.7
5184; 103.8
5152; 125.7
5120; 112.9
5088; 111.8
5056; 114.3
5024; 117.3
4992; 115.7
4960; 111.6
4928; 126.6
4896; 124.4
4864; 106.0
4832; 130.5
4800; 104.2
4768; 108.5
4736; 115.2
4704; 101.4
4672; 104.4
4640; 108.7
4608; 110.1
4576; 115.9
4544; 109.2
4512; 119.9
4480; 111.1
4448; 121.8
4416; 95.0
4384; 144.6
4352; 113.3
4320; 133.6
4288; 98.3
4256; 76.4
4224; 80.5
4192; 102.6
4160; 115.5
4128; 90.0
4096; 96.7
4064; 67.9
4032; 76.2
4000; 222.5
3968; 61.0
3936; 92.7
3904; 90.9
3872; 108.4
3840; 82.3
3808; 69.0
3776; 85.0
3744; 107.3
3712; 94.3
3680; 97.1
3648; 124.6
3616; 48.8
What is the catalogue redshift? 0.072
